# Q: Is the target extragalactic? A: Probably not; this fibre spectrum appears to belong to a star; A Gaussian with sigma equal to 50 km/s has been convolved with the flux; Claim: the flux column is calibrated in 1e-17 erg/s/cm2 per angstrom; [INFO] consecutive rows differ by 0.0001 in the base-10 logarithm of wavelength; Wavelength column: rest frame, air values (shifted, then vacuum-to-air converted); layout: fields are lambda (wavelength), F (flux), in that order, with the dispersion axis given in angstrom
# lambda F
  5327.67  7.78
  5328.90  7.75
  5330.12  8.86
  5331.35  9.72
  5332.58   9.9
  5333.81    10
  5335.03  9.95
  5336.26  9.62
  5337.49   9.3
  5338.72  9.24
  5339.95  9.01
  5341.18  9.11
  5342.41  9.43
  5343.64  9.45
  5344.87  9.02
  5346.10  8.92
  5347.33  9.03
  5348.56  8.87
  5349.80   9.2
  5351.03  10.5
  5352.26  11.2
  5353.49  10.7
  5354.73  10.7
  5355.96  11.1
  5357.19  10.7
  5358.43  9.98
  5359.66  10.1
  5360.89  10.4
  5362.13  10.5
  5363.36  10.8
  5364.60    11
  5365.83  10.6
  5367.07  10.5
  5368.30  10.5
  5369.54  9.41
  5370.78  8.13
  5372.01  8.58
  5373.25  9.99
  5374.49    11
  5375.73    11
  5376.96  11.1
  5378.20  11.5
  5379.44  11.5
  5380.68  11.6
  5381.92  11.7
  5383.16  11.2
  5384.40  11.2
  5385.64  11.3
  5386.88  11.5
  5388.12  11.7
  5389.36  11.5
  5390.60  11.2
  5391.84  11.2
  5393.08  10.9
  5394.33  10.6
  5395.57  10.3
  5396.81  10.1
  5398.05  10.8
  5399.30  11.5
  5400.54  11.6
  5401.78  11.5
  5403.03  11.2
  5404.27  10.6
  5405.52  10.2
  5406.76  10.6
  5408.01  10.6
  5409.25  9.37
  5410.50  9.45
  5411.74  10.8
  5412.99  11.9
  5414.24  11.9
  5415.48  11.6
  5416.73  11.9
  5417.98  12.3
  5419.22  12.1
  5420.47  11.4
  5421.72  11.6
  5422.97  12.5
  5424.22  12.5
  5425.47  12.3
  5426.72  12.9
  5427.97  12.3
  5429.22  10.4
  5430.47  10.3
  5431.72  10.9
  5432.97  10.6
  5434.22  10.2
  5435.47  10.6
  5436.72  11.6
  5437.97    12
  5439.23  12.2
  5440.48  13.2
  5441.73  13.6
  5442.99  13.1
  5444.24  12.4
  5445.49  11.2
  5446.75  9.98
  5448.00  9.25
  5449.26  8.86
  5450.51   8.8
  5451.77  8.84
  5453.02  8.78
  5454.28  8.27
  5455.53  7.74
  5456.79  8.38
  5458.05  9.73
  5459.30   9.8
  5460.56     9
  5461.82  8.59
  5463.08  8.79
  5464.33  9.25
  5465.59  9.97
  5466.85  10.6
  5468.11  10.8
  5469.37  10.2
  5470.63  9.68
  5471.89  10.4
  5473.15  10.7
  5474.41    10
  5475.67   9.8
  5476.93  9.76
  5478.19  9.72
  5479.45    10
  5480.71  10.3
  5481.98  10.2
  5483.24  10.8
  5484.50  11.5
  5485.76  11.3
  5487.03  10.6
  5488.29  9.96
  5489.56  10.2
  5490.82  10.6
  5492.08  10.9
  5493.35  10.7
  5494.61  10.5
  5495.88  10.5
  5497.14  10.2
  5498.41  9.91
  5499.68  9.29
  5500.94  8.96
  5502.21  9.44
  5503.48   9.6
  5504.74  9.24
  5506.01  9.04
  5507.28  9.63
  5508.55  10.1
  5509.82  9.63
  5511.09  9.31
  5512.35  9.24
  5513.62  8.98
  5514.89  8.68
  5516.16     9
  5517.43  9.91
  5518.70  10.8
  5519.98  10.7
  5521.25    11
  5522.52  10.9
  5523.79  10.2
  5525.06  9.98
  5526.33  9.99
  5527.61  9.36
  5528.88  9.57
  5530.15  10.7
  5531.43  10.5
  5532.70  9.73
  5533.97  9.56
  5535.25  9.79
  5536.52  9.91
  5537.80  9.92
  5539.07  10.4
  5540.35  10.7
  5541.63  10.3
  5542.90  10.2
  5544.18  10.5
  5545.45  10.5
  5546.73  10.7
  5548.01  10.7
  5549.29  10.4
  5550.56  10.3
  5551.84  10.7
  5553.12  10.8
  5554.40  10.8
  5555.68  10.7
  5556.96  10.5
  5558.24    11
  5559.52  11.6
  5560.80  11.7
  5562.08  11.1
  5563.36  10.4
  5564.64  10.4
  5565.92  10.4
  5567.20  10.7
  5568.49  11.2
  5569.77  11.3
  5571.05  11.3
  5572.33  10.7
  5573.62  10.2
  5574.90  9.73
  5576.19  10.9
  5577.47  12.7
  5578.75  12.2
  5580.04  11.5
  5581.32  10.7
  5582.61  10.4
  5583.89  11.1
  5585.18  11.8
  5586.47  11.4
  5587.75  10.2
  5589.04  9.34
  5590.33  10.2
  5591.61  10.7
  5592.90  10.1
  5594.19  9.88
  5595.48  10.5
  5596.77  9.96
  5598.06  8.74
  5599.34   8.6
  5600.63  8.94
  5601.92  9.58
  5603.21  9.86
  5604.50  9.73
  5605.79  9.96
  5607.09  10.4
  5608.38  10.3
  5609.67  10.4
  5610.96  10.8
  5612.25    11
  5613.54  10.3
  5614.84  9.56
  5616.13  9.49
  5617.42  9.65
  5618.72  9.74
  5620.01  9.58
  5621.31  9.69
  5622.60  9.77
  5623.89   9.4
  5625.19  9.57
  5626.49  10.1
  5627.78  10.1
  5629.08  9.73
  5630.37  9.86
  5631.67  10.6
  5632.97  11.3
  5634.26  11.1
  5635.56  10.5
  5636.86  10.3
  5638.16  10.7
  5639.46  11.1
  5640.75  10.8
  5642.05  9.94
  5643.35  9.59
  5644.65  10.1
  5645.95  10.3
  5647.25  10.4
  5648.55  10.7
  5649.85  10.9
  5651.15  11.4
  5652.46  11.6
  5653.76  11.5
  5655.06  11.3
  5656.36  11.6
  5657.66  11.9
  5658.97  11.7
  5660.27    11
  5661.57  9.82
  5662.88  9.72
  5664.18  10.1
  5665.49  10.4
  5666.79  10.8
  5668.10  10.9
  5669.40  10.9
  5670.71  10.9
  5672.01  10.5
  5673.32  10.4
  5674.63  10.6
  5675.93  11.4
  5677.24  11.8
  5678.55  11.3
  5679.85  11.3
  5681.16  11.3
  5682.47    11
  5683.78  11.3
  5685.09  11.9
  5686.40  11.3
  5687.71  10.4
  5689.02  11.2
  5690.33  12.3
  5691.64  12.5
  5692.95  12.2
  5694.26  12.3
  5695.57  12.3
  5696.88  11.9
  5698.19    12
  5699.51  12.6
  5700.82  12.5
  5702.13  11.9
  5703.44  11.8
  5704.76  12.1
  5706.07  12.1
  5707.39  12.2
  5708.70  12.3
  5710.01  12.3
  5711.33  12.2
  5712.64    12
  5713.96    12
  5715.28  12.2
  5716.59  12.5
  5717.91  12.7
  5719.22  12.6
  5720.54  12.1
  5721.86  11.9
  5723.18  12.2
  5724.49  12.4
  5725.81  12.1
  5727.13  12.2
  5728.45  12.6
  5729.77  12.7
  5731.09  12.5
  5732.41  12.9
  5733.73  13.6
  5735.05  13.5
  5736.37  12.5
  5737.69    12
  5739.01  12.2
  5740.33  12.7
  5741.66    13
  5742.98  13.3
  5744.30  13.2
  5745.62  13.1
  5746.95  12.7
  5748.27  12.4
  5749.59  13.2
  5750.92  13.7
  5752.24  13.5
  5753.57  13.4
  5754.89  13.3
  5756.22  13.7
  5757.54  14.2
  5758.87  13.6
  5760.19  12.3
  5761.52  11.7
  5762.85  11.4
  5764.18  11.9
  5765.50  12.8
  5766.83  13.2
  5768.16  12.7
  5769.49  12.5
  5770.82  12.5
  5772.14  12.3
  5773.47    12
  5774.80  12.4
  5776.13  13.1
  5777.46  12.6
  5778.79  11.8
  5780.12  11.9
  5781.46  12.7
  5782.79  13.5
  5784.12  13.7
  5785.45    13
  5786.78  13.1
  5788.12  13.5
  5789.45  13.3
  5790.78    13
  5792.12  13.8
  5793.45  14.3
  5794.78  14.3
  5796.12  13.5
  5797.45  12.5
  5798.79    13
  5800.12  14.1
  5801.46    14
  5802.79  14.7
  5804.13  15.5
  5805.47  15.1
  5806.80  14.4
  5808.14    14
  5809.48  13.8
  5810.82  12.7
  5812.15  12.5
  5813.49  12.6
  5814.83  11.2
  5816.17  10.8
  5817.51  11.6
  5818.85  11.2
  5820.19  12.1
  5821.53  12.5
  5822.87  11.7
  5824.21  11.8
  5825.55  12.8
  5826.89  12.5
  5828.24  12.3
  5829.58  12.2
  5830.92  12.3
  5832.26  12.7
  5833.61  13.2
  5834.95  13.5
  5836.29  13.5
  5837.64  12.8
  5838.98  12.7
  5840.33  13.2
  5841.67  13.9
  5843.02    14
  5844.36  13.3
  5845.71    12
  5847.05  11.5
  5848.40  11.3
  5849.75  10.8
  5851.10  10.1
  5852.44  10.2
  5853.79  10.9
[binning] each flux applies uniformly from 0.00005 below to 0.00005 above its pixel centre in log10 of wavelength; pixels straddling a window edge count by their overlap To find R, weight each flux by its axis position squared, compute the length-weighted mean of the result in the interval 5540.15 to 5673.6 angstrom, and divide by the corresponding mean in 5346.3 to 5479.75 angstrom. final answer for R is 1.06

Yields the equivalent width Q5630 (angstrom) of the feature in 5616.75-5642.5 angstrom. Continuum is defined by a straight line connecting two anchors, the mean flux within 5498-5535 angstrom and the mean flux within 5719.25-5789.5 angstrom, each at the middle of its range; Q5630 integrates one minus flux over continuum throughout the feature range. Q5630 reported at 2.3 angstrom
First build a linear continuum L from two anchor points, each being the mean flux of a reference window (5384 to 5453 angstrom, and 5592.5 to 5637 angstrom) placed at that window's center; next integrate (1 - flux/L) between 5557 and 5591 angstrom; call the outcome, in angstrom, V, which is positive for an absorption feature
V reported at -2.3 angstrom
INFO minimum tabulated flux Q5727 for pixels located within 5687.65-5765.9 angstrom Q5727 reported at 10.4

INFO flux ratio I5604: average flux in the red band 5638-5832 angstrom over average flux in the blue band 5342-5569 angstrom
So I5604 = 1.17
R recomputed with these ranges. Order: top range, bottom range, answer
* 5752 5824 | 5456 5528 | 1.45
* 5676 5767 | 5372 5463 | 1.27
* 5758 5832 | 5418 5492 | 1.37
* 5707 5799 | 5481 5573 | 1.35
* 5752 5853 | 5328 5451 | 1.39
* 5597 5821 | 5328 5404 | 1.30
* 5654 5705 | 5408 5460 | 1.14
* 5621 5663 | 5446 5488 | 1.16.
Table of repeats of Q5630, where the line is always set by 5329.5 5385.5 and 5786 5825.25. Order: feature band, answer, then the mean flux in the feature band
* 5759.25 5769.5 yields 0.4 angstrom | 12.3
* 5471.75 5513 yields 3.7 angstrom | 10.1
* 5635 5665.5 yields 3.4 angstrom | 10.7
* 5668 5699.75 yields 2.2 angstrom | 11.5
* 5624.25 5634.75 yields 1.5 angstrom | 10.3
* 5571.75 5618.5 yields 5.6 angstrom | 10.3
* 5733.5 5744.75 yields -0.2 angstrom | 12.9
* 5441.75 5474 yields 3.0 angstrom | 9.8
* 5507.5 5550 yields 4.6 angstrom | 10.1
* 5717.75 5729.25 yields 0.3 angstrom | 12.3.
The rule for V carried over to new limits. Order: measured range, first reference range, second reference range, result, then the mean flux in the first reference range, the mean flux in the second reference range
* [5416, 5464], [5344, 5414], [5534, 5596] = -0.6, 10.6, 10.7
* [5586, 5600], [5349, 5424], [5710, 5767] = 2.3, 10.9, 12.7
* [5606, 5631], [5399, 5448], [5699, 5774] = 4.5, 11.4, 12.6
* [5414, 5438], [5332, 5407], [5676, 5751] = -1.9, 10.4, 12.2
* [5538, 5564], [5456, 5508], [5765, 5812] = 0.1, 9.96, 13.3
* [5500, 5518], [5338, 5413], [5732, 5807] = 3.2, 10.5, 13.1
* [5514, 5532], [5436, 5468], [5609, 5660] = 0.4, 10.2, 10.5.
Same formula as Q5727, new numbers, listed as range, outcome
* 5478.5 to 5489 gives 9.96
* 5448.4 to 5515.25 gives 7.74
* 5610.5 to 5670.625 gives 9.4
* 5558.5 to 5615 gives 8.6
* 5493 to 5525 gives 8.68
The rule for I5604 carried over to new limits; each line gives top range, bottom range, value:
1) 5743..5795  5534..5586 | 1.20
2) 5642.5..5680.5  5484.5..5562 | 1.06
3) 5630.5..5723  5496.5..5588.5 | 1.10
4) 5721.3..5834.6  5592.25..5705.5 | 1.20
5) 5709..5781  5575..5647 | 1.23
